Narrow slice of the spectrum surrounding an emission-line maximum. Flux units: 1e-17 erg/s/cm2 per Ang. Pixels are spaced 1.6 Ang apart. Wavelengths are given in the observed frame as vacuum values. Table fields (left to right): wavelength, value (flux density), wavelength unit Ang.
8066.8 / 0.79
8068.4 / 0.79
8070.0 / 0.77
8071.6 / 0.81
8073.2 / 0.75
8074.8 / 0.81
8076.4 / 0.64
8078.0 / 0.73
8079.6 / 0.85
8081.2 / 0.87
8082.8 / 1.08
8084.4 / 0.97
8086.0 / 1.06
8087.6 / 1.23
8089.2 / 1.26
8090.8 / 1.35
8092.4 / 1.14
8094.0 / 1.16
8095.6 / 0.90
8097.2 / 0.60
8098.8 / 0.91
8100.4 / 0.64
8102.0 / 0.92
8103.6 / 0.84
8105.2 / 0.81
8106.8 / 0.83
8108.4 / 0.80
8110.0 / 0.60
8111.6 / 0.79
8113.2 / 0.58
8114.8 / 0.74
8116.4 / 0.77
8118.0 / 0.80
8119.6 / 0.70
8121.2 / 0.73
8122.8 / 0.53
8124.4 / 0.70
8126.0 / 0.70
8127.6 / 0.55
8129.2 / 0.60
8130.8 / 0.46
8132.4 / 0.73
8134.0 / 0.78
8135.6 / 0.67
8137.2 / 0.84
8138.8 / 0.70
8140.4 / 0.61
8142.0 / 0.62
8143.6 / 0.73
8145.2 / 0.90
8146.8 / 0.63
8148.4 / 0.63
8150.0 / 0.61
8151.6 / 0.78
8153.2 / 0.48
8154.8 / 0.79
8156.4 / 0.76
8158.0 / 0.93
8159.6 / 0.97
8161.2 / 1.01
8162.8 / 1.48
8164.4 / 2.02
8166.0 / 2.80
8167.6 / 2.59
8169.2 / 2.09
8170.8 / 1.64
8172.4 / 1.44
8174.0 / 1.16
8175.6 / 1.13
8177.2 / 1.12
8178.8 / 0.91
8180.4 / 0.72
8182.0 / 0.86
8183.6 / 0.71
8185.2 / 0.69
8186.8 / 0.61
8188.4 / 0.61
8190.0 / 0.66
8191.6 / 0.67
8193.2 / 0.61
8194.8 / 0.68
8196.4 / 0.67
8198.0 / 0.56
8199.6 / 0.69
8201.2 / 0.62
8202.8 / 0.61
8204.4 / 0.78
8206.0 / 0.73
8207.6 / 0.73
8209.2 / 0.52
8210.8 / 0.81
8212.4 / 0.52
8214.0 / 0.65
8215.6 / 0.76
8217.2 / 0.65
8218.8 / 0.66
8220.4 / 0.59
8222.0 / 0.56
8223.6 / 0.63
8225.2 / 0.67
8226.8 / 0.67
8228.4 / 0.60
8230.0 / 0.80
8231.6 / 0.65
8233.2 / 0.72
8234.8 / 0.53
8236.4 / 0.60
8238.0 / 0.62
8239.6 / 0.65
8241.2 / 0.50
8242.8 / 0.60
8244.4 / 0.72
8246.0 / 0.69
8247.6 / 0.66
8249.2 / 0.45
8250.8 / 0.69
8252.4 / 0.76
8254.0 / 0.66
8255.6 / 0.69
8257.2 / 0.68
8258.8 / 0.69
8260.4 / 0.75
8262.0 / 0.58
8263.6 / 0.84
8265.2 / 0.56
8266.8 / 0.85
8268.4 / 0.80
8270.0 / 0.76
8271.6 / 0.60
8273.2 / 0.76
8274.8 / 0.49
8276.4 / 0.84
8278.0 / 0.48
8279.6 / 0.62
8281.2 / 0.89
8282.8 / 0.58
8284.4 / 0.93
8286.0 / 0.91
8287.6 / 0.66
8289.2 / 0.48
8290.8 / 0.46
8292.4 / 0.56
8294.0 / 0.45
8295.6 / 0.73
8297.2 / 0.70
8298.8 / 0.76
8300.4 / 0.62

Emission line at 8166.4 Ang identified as [O III] 5007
